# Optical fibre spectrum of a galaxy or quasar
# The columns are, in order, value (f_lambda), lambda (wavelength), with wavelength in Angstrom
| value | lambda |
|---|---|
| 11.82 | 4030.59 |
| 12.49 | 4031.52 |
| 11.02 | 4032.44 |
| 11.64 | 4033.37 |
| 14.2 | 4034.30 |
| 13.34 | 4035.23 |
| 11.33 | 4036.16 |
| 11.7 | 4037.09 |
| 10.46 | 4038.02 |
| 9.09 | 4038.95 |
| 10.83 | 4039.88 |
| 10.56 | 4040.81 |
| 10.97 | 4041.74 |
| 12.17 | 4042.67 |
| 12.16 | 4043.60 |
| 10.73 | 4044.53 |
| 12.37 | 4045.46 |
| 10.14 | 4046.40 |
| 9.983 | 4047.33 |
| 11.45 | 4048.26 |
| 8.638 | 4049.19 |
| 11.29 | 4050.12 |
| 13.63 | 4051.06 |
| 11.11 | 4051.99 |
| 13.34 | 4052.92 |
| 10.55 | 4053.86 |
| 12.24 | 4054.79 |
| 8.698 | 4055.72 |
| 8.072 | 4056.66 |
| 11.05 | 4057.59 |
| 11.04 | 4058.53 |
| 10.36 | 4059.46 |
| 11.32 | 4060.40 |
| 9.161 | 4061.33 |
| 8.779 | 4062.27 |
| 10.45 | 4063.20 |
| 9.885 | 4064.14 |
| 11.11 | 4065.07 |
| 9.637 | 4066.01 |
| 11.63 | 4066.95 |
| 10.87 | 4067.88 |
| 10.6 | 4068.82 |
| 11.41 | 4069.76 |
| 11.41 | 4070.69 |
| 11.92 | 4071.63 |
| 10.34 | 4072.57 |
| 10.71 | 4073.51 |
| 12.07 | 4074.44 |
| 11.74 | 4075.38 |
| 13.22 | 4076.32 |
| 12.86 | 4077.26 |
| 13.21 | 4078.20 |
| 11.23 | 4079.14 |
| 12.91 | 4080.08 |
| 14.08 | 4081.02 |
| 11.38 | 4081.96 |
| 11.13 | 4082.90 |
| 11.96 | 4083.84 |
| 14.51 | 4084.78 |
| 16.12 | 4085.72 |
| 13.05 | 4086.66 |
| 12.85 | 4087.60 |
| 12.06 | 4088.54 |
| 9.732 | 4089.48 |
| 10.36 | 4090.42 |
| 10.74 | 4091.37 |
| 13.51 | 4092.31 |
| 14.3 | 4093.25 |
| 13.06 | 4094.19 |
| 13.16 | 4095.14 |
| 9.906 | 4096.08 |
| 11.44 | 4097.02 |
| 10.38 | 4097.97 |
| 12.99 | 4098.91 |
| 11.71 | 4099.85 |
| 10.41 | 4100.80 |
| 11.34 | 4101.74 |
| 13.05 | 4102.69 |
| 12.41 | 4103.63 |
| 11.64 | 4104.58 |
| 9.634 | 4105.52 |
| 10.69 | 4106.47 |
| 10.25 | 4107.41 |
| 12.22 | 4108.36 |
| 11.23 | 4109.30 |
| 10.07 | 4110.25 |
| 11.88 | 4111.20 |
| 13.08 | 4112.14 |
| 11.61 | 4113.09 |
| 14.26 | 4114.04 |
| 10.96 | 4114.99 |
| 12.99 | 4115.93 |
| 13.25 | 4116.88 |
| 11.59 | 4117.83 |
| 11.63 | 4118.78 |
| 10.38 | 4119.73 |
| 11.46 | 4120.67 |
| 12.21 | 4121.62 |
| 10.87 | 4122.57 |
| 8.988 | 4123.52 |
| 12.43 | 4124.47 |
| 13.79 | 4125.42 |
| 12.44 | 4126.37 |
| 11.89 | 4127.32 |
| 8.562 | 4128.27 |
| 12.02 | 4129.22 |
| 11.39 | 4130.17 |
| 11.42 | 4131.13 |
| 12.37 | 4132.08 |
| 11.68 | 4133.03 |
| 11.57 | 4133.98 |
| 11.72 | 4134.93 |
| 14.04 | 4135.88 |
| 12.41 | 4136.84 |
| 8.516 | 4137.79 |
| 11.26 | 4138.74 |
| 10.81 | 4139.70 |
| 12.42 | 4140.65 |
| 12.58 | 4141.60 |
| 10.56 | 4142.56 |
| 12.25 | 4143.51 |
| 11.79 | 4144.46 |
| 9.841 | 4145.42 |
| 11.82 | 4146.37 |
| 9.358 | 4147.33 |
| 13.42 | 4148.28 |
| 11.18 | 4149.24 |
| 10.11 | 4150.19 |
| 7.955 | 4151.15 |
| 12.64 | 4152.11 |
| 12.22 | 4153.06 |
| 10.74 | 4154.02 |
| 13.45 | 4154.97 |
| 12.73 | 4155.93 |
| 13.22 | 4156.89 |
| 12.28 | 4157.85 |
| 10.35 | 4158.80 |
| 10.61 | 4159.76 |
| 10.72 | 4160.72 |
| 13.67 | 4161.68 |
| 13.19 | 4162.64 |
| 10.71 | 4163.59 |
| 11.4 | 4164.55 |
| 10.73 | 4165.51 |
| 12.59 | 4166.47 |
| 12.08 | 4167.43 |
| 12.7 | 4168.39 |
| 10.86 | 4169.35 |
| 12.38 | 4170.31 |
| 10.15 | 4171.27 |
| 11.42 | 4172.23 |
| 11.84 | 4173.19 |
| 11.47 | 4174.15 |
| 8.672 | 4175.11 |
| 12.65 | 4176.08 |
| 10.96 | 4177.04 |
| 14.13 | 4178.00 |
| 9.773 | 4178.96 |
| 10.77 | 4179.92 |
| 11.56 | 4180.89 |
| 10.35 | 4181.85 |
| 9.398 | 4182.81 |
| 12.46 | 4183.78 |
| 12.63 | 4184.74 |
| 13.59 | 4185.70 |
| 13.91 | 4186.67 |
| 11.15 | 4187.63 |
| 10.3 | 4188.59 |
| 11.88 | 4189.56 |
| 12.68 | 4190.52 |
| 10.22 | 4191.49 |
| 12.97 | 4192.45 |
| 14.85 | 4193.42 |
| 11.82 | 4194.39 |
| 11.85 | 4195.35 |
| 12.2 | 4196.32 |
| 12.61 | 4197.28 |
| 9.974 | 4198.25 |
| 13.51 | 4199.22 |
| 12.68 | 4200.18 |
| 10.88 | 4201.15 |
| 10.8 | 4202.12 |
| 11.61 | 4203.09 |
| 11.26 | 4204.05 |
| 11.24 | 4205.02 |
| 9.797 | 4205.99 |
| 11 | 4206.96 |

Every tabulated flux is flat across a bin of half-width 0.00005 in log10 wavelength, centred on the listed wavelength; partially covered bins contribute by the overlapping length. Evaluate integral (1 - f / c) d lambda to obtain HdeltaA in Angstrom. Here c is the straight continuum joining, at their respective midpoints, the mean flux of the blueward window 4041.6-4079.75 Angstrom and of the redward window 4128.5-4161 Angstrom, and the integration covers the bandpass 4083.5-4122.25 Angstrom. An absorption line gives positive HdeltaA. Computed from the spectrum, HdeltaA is -2.3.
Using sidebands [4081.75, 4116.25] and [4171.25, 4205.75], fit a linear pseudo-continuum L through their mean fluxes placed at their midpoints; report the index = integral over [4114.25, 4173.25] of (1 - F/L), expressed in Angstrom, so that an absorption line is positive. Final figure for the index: 1.1 Angstrom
